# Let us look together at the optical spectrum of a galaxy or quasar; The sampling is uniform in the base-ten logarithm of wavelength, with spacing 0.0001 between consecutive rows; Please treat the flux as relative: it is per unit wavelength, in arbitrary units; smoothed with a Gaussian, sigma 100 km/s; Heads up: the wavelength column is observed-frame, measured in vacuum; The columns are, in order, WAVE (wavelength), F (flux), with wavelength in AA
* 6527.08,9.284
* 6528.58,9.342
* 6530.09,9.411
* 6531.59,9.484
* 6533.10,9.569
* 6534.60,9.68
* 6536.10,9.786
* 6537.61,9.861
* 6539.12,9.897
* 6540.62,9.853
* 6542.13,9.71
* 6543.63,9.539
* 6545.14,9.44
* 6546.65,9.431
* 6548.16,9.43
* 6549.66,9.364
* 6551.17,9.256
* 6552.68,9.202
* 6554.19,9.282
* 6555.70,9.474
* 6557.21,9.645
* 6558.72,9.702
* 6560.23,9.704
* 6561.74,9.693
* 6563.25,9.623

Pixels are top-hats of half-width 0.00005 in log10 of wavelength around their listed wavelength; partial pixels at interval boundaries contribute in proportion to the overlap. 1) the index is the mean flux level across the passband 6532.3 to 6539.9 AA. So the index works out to 9.76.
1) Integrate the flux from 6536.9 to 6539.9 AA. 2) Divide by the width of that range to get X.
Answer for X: 9.88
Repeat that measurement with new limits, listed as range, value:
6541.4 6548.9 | 9.51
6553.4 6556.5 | 9.37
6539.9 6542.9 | 9.79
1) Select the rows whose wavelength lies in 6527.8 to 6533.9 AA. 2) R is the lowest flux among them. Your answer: 9.342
